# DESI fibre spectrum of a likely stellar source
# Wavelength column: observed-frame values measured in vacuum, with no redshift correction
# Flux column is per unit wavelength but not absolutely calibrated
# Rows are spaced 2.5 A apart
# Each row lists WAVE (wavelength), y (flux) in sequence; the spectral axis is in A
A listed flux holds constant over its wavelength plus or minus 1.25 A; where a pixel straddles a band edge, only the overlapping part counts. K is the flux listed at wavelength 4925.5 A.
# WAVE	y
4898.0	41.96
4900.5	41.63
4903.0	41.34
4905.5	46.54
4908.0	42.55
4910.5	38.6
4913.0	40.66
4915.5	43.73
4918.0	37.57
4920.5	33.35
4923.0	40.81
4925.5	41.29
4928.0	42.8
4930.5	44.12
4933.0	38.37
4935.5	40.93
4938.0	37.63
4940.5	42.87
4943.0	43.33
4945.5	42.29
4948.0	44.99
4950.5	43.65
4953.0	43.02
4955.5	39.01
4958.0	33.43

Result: 41.29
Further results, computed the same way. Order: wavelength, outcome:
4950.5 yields 43.65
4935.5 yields 40.93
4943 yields 43.33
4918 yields 37.57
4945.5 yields 42.29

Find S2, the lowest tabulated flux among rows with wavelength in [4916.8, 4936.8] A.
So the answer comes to 33.35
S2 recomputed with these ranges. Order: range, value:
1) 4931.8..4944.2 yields 37.63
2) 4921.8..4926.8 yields 40.81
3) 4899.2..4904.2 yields 41.34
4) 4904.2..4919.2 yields 37.57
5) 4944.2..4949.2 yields 42.29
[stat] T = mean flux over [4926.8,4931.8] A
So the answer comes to 43.4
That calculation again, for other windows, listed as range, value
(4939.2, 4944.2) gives 43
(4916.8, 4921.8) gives 35.5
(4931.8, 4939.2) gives 39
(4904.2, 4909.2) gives 44.5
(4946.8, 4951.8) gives 44.3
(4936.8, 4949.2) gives 42.2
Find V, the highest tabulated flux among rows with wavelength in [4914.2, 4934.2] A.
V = 44.12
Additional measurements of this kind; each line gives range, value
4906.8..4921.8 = 43.73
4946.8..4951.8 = 44.99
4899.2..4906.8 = 46.54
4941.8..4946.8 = 43.33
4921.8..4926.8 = 41.29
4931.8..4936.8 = 40.93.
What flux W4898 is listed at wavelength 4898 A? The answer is 41.96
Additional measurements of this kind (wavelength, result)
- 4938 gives 37.63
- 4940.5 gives 42.87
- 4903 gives 41.34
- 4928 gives 42.8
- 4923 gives 40.81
